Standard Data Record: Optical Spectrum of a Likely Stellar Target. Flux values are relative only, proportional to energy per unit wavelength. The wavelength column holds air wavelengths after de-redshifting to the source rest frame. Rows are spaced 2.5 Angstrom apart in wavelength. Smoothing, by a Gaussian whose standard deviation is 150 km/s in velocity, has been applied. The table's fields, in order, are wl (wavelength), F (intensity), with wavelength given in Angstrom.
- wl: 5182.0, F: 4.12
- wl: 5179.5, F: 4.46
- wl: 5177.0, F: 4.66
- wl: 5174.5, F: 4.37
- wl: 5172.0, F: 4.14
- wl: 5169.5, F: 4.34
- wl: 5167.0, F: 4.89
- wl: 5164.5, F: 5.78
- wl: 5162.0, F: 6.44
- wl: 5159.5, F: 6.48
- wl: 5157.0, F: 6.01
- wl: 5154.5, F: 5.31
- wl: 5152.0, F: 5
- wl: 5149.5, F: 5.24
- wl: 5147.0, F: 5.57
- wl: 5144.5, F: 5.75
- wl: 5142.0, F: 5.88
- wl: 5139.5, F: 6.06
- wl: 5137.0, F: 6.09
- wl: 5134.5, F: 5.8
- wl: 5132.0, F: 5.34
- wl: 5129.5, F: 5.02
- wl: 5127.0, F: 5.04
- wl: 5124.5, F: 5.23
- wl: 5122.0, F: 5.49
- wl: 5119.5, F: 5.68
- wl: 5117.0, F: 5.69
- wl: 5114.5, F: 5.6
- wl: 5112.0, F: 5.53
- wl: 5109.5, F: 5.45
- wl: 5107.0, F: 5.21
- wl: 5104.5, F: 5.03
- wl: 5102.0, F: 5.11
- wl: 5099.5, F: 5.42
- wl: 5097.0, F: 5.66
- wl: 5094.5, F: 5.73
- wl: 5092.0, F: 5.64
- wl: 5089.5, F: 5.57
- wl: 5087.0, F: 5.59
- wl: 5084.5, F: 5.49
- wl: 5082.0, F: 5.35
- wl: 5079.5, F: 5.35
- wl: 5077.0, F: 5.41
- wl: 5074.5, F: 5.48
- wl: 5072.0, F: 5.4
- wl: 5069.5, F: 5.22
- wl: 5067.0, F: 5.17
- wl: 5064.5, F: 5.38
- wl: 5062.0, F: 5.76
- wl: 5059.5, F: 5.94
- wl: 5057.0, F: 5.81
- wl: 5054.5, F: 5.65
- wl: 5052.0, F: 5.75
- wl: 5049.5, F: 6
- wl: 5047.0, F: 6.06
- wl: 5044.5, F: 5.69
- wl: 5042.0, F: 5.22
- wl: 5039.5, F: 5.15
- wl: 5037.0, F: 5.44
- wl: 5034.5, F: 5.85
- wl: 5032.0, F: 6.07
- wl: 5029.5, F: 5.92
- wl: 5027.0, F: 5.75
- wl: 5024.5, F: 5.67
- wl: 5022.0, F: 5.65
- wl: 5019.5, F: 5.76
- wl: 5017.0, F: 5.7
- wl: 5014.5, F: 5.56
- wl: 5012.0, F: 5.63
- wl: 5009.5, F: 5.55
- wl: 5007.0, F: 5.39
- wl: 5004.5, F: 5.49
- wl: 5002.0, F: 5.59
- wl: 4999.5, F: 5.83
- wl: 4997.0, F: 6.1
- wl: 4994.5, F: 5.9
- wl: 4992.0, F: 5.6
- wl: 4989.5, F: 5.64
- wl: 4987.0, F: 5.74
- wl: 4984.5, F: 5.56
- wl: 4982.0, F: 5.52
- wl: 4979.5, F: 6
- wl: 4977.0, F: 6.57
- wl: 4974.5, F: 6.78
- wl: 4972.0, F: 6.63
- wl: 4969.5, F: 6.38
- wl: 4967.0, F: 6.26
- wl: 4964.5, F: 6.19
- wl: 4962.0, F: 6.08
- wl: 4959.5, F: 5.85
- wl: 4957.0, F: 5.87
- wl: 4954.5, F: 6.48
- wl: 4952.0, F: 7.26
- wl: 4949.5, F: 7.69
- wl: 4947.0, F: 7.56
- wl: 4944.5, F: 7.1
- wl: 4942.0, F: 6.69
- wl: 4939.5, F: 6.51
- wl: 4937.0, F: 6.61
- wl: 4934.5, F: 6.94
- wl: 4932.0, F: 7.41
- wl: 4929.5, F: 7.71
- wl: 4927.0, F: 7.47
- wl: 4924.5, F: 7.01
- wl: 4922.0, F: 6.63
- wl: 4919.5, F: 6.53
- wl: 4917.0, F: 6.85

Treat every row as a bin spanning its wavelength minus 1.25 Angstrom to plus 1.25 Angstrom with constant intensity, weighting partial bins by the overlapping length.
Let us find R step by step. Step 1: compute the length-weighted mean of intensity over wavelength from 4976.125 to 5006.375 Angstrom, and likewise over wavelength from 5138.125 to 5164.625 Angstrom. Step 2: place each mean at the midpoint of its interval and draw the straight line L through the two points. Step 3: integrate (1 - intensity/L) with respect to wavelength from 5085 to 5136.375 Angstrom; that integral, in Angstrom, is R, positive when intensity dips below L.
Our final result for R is 2.9 Angstrom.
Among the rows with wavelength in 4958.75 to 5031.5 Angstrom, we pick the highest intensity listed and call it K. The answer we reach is 6.78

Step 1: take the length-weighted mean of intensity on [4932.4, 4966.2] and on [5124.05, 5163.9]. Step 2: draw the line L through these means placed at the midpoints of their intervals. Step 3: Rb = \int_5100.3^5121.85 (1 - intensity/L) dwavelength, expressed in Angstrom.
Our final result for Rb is 1.5 Angstrom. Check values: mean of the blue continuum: 6.69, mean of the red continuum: 5.65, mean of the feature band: 5.42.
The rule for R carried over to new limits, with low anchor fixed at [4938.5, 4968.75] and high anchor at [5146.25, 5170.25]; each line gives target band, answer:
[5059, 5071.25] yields 1.1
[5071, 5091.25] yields 1.6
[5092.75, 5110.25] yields 1.4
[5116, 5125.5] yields 0.3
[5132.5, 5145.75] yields -0.6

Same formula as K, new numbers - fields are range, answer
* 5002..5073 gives 6.07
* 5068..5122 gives 5.73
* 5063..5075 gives 5.48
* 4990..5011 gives 6.1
